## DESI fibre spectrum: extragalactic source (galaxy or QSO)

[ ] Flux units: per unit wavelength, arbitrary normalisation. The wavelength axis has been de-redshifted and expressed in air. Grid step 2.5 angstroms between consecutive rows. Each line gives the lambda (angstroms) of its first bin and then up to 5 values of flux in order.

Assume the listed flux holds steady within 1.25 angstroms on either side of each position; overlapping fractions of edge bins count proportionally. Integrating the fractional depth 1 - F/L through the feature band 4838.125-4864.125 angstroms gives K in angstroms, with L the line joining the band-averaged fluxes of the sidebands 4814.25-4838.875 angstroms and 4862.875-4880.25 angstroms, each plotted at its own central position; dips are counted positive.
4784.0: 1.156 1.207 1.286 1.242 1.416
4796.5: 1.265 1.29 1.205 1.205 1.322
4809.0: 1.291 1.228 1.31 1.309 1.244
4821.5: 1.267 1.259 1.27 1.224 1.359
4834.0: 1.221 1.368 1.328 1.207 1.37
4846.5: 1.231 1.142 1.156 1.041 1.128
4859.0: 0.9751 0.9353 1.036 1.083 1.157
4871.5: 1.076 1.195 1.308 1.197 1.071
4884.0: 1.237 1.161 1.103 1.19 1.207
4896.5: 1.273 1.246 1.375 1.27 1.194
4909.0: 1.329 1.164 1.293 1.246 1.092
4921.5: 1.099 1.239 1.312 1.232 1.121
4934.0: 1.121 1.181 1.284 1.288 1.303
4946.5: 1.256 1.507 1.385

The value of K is 1.5 angstroms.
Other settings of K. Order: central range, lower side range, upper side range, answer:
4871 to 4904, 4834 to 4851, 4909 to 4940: 0.6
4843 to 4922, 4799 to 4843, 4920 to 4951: 5.3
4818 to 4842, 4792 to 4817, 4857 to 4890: -1.1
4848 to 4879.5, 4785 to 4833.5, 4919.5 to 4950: 3.8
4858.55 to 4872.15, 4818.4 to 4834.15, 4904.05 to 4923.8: 2.1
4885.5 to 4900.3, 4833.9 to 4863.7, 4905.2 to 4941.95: 0.0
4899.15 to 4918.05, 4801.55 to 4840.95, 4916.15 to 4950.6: -0.3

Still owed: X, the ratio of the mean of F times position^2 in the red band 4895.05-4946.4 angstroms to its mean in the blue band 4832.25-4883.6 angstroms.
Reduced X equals 1.09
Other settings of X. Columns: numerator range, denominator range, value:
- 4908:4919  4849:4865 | 1.20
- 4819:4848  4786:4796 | 1.01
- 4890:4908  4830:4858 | 1.04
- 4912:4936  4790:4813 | 0.99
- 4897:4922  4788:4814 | 1.01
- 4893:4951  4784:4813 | 1.04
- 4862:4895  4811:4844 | 0.92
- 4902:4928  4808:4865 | 1.05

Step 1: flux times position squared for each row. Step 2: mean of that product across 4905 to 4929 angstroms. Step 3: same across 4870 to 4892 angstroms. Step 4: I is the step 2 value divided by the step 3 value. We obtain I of 1.06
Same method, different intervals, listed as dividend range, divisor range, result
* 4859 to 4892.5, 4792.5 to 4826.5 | 0.91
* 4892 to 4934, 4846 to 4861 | 1.15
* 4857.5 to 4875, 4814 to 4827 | 0.85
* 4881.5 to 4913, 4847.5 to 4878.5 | 1.12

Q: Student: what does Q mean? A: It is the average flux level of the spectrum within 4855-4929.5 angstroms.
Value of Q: 1.18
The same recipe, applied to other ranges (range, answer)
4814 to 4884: 1.19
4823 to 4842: 1.28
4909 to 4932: 1.21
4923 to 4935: 1.21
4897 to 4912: 1.27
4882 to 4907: 1.22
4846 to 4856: 1.13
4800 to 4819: 1.27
